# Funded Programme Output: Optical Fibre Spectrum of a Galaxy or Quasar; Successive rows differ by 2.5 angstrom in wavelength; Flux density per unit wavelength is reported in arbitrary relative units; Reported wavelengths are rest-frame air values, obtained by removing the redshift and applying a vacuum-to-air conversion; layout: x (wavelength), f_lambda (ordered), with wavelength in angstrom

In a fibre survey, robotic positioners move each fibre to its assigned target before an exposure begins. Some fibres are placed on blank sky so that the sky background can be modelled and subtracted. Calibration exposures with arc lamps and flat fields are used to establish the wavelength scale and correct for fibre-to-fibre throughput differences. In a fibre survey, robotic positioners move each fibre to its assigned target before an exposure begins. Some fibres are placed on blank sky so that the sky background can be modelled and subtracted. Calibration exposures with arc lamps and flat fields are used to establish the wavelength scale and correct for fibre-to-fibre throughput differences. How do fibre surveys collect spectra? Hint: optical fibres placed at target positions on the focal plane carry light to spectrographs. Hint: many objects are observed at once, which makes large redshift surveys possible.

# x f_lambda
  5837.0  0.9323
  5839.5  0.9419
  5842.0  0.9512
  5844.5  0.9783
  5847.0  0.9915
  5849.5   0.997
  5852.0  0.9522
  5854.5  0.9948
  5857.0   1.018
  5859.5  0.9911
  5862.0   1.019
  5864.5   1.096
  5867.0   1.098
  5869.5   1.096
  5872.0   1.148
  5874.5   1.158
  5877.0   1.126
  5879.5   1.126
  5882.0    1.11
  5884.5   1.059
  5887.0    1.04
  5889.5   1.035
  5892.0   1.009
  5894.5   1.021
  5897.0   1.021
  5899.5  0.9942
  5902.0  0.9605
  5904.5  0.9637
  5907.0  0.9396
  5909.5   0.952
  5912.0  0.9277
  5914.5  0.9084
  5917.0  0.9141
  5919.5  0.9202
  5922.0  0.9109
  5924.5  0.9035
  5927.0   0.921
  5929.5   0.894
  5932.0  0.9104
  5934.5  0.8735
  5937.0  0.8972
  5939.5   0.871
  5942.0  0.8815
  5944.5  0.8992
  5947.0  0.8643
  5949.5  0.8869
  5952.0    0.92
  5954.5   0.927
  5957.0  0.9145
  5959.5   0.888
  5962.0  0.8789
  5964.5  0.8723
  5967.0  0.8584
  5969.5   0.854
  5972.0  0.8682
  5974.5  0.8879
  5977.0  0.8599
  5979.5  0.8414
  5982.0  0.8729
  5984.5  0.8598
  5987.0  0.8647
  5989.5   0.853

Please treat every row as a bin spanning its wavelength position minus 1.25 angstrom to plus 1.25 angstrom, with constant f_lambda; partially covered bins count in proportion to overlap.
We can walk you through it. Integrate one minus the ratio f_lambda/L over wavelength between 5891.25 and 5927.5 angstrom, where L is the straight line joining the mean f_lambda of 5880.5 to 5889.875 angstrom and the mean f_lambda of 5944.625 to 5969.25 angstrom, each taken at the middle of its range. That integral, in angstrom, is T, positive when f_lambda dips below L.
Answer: 2.0 angstrom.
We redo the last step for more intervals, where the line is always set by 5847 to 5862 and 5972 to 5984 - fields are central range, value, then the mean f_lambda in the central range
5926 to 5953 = 0.4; 0.892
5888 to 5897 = -0.6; 1.02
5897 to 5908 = -0.3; 0.971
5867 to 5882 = -2.4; 1.13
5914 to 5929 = 0.2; 0.912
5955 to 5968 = 0.0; 0.885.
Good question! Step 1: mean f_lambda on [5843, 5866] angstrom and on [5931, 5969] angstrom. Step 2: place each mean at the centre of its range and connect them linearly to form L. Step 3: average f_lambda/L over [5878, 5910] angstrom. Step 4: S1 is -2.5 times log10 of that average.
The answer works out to -0.07 mag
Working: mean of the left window 1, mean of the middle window 1.02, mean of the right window 0.889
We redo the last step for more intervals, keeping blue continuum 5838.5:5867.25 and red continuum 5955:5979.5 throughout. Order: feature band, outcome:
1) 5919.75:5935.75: 0.02 mag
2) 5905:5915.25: 0.00 mag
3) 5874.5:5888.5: -0.14 mag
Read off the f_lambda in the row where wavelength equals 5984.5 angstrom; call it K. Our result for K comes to 0.8598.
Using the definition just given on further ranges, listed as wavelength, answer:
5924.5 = 0.9035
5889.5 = 1.035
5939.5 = 0.871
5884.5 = 1.059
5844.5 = 0.9783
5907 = 0.9396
